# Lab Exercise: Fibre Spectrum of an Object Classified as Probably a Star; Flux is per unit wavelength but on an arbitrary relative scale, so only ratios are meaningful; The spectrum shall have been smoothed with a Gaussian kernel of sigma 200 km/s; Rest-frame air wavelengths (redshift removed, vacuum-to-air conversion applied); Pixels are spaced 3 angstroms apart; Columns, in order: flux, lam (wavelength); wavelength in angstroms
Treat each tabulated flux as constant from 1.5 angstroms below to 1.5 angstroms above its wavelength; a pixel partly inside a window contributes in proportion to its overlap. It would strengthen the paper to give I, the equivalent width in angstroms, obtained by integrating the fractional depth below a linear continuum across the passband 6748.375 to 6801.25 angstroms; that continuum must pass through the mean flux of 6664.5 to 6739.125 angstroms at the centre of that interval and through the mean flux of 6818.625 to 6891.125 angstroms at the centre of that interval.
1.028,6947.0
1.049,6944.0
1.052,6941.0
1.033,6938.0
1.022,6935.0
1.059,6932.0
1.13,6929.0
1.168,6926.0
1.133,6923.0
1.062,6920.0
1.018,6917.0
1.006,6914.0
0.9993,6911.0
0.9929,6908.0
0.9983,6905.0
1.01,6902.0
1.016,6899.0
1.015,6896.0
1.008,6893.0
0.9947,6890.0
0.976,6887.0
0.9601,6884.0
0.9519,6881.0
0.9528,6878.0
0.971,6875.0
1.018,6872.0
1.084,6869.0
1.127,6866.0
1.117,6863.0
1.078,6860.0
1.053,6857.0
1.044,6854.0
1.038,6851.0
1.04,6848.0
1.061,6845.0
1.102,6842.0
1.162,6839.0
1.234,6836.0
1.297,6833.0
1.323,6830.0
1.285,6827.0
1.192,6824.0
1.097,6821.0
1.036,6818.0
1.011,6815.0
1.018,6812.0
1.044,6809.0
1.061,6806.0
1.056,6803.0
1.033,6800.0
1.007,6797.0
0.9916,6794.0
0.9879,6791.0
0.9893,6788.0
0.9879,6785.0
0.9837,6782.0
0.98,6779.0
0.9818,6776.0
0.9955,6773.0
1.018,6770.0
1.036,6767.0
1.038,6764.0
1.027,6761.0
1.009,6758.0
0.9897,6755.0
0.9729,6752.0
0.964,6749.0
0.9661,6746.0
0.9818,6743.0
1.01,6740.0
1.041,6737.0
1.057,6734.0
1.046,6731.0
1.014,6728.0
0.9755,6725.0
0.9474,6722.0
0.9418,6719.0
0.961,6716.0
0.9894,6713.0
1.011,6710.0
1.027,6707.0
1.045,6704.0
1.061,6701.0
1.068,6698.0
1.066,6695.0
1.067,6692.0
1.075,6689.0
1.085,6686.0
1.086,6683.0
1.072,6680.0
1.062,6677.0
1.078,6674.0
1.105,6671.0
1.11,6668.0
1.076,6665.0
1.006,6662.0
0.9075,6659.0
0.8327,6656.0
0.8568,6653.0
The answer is 3.2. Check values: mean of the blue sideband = 1.04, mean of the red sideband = 1.09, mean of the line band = 1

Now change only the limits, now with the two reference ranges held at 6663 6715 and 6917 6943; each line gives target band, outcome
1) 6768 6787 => 1.3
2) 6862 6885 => 1.1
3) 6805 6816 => 0.4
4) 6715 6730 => 1.3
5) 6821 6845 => -3.1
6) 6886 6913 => 1.9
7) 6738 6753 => 1.2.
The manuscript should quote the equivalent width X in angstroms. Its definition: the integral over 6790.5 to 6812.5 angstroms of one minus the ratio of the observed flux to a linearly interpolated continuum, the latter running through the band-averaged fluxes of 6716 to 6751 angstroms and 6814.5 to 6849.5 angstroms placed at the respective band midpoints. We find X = 1.6 angstroms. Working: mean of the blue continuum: 0.993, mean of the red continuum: 1.16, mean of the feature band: 1.03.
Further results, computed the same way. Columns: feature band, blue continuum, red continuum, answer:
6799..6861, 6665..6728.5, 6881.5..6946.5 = -4.4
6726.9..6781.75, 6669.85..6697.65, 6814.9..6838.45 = 6.2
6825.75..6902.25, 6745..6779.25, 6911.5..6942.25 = -2.5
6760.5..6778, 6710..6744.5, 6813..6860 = 0.6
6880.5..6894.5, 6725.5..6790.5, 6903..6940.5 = 0.8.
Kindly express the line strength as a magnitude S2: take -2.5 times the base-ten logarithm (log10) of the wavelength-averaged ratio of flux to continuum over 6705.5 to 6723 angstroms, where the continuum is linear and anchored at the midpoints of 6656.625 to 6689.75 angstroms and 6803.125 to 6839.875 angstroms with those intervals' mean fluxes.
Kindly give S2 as 0.10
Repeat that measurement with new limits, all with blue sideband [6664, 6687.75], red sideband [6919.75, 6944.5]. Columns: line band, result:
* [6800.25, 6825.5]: 0.02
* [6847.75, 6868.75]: 0.01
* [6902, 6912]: 0.09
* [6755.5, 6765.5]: 0.06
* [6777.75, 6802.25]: 0.09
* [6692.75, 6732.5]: 0.07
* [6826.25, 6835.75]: -0.19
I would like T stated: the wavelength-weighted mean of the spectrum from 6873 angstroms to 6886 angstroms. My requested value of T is 0.962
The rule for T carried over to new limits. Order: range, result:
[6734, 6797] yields 0.999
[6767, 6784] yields 0.996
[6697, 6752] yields 1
